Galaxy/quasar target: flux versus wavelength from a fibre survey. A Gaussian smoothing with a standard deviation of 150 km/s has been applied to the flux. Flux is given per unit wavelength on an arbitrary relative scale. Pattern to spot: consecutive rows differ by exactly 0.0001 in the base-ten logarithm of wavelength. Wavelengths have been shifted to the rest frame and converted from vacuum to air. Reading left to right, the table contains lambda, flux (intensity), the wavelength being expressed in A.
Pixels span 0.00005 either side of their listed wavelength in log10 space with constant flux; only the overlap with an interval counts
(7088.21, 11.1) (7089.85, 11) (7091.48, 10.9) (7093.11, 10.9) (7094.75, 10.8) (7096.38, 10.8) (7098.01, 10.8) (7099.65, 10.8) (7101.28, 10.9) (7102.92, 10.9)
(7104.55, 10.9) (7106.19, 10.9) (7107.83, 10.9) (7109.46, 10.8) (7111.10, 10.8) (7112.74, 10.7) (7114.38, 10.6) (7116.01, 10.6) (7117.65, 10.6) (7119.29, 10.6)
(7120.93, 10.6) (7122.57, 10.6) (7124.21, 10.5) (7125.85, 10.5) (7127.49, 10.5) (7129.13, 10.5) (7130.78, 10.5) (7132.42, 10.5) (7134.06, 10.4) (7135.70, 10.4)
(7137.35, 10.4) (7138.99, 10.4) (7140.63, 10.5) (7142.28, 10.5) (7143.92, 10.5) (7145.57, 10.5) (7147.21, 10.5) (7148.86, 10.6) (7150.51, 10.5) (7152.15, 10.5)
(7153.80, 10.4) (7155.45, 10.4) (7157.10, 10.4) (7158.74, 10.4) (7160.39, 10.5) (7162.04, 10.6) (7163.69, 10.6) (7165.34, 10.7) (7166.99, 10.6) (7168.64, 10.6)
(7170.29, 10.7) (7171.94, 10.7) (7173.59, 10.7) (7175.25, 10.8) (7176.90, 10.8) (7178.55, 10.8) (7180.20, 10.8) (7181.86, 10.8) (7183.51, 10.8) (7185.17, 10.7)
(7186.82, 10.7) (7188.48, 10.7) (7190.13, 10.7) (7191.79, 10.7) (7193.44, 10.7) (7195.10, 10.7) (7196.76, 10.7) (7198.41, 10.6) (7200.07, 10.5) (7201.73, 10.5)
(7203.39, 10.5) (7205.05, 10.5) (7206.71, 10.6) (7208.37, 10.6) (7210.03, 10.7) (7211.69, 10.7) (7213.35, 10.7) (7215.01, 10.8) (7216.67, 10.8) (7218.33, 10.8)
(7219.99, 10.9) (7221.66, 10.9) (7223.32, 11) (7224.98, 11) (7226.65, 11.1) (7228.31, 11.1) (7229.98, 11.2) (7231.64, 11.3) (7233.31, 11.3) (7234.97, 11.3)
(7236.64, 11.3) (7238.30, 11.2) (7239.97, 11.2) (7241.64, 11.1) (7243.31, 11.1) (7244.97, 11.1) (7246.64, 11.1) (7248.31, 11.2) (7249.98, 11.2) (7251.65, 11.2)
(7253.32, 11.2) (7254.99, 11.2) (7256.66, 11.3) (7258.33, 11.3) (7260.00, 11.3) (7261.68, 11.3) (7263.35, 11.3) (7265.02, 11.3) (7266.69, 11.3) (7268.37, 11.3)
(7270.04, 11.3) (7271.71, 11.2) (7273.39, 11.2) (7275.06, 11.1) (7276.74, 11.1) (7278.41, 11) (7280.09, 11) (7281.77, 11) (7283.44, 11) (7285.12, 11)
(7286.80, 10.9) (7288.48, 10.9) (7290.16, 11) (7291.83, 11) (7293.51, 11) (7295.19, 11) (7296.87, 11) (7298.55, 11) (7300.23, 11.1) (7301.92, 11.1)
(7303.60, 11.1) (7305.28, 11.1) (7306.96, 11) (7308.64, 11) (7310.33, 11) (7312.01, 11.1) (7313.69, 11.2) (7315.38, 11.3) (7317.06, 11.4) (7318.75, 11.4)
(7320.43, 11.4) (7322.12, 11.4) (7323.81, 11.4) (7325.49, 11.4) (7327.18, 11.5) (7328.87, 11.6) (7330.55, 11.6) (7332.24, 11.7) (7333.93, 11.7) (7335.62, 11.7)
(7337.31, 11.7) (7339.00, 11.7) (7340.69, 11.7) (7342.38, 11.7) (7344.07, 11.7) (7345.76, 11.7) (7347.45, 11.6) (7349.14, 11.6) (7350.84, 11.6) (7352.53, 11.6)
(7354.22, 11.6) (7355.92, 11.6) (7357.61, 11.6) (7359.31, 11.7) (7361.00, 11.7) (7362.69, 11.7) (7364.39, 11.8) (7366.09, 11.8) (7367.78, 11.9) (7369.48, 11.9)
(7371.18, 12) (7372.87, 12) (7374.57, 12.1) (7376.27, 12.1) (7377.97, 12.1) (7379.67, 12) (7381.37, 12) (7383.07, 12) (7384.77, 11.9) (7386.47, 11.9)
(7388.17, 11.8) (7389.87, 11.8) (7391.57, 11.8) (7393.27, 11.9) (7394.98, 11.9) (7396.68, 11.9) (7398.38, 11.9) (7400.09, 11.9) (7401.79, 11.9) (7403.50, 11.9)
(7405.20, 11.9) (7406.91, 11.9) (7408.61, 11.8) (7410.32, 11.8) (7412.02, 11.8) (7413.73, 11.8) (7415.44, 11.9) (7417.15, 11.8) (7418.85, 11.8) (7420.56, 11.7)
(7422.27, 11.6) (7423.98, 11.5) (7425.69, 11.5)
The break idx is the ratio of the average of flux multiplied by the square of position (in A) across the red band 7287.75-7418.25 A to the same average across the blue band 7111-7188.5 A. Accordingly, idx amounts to 1.16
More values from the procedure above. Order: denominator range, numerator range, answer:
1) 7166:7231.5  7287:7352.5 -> 1.09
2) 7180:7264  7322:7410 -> 1.12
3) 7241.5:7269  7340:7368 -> 1.07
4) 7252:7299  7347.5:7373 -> 1.08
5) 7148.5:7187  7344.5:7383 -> 1.17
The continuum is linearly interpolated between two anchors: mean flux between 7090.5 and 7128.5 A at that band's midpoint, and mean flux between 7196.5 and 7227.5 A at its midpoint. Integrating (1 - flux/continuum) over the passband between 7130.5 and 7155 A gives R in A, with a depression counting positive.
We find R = 0.6 A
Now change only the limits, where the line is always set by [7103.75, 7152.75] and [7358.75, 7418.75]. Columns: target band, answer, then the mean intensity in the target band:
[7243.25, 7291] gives 0.5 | 11.2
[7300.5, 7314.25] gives 0.5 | 11.1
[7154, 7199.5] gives 0.7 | 10.7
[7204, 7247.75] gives 0.4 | 11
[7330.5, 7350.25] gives -0.1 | 11.7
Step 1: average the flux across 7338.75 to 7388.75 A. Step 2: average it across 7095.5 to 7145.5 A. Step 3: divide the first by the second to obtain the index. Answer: 1.11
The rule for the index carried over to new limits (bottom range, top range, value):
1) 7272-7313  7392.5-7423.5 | 1.07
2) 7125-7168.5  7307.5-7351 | 1.09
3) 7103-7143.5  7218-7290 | 1.05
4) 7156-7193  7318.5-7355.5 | 1.09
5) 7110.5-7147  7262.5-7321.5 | 1.06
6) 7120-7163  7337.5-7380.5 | 1.12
